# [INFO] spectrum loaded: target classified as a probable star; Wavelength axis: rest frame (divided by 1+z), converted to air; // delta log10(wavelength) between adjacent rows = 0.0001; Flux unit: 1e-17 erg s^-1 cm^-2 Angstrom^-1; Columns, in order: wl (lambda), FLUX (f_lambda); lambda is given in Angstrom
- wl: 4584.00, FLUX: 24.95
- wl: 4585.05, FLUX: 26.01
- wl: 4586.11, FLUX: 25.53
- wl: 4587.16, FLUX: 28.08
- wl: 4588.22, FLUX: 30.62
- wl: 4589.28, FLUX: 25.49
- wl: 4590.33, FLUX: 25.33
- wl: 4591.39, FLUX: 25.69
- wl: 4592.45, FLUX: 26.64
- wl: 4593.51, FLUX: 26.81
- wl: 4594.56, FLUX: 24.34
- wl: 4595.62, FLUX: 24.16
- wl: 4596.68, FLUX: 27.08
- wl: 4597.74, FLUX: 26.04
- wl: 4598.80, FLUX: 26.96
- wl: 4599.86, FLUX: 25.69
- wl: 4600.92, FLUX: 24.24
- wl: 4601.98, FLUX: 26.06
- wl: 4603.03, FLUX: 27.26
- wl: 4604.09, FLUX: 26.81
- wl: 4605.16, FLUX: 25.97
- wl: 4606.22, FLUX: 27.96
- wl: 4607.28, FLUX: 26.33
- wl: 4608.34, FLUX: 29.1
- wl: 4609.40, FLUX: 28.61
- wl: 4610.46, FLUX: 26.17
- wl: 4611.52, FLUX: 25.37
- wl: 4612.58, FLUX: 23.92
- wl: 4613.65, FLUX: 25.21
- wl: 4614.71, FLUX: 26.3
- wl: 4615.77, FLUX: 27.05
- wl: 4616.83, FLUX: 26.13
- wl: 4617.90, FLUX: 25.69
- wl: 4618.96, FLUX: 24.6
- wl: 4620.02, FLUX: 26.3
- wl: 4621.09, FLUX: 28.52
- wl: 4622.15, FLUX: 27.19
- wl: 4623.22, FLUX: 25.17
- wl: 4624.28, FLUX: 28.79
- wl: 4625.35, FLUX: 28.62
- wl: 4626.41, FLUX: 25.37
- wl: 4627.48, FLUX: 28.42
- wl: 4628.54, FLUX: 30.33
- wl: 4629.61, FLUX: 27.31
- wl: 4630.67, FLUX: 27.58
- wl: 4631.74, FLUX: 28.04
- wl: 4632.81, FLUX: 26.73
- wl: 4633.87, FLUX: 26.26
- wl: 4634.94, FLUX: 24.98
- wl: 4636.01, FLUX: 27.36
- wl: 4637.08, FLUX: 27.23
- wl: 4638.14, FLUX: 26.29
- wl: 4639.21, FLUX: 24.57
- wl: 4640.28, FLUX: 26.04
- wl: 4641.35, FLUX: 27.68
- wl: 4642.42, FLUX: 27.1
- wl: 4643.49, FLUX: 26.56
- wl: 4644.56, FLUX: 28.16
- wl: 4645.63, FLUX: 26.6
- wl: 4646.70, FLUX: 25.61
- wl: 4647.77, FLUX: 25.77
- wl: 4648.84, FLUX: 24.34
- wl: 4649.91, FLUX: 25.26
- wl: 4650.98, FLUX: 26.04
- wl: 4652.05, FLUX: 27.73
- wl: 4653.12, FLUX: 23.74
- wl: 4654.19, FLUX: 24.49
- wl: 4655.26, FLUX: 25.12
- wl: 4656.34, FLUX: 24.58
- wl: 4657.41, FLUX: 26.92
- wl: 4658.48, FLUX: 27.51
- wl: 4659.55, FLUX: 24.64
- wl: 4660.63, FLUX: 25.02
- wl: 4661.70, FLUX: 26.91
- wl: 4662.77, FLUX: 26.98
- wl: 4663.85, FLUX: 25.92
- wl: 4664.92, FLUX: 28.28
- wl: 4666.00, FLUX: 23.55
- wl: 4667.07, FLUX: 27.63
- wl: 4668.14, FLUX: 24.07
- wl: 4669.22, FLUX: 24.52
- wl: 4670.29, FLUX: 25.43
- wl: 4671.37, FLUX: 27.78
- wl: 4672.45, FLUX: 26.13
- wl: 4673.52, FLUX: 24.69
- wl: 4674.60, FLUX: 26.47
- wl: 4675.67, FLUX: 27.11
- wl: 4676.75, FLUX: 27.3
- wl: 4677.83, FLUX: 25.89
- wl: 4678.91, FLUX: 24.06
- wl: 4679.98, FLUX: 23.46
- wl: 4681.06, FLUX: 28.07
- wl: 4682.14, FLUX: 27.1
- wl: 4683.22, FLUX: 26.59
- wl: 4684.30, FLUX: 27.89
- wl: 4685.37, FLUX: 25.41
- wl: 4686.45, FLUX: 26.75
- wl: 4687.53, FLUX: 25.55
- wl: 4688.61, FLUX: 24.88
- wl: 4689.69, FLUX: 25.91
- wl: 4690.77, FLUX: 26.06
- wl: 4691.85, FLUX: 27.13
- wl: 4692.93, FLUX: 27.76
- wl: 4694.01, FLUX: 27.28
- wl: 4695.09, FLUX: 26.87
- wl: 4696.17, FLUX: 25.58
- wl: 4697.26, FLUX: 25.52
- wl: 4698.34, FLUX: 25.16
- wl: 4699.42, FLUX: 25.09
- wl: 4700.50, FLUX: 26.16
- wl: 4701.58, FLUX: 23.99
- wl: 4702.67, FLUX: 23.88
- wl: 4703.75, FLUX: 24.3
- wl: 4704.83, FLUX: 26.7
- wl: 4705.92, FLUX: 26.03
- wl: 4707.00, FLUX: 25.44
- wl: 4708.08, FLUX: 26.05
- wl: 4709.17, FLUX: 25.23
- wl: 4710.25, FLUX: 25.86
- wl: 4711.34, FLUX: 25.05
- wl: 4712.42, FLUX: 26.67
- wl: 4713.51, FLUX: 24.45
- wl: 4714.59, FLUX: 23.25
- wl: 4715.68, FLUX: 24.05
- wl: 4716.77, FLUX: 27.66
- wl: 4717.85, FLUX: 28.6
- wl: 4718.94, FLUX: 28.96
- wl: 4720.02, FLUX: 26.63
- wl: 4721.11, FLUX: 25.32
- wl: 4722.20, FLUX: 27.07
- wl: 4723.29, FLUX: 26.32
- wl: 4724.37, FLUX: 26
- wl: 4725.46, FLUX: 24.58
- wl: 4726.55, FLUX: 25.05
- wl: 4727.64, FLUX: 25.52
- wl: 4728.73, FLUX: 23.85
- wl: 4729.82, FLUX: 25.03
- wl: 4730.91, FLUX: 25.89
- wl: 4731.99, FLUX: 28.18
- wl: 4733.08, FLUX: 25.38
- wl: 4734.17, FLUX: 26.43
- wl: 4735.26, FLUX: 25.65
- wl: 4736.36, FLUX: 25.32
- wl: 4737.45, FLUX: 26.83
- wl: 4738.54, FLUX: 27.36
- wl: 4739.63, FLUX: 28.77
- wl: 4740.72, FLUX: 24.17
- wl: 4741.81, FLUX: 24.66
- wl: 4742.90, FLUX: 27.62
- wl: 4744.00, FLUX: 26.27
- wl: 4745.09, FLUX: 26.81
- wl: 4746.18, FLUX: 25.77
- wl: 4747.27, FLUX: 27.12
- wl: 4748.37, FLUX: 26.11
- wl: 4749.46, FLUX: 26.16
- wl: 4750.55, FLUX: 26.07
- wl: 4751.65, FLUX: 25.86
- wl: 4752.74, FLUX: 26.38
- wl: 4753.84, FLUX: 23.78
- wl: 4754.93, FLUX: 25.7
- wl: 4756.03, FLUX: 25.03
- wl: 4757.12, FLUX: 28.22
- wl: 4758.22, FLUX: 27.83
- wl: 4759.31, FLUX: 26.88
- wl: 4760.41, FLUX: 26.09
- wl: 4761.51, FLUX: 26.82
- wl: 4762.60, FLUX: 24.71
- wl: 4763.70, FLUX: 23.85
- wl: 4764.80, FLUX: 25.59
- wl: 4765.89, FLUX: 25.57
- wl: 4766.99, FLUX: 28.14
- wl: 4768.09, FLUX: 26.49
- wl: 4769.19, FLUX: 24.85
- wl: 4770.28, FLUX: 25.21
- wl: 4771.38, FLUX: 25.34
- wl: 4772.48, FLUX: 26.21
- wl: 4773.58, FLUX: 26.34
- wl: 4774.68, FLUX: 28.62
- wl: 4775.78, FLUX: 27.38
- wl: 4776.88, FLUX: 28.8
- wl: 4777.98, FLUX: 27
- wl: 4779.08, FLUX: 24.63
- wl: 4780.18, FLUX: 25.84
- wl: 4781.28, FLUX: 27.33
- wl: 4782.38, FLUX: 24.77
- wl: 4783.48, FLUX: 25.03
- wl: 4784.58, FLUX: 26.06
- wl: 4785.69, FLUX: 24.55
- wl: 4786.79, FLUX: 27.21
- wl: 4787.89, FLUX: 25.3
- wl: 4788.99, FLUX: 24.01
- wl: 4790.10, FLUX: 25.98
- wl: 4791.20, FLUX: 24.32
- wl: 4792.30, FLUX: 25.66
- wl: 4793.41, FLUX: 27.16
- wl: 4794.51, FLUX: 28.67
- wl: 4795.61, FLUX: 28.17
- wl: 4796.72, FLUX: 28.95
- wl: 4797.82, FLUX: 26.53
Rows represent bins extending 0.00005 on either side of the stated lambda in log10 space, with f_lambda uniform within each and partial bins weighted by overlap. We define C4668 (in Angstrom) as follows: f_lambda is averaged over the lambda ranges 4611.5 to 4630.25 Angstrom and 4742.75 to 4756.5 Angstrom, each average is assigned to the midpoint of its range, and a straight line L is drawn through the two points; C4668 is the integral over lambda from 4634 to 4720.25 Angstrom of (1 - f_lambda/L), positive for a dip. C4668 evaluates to 1.38 Angstrom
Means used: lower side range 26.7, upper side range 26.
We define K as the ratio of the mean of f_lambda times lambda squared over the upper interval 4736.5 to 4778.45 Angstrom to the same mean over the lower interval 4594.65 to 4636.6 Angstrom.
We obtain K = 1.05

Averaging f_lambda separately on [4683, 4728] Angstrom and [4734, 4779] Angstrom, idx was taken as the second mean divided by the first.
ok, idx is 1.0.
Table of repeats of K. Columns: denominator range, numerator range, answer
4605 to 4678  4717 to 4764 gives 1.03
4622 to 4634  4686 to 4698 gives 0.98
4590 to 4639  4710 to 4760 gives 1.03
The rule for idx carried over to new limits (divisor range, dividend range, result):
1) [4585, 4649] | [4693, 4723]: 0.97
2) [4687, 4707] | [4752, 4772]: 1.01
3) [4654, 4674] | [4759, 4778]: 1.02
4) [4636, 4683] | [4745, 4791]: 1.00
